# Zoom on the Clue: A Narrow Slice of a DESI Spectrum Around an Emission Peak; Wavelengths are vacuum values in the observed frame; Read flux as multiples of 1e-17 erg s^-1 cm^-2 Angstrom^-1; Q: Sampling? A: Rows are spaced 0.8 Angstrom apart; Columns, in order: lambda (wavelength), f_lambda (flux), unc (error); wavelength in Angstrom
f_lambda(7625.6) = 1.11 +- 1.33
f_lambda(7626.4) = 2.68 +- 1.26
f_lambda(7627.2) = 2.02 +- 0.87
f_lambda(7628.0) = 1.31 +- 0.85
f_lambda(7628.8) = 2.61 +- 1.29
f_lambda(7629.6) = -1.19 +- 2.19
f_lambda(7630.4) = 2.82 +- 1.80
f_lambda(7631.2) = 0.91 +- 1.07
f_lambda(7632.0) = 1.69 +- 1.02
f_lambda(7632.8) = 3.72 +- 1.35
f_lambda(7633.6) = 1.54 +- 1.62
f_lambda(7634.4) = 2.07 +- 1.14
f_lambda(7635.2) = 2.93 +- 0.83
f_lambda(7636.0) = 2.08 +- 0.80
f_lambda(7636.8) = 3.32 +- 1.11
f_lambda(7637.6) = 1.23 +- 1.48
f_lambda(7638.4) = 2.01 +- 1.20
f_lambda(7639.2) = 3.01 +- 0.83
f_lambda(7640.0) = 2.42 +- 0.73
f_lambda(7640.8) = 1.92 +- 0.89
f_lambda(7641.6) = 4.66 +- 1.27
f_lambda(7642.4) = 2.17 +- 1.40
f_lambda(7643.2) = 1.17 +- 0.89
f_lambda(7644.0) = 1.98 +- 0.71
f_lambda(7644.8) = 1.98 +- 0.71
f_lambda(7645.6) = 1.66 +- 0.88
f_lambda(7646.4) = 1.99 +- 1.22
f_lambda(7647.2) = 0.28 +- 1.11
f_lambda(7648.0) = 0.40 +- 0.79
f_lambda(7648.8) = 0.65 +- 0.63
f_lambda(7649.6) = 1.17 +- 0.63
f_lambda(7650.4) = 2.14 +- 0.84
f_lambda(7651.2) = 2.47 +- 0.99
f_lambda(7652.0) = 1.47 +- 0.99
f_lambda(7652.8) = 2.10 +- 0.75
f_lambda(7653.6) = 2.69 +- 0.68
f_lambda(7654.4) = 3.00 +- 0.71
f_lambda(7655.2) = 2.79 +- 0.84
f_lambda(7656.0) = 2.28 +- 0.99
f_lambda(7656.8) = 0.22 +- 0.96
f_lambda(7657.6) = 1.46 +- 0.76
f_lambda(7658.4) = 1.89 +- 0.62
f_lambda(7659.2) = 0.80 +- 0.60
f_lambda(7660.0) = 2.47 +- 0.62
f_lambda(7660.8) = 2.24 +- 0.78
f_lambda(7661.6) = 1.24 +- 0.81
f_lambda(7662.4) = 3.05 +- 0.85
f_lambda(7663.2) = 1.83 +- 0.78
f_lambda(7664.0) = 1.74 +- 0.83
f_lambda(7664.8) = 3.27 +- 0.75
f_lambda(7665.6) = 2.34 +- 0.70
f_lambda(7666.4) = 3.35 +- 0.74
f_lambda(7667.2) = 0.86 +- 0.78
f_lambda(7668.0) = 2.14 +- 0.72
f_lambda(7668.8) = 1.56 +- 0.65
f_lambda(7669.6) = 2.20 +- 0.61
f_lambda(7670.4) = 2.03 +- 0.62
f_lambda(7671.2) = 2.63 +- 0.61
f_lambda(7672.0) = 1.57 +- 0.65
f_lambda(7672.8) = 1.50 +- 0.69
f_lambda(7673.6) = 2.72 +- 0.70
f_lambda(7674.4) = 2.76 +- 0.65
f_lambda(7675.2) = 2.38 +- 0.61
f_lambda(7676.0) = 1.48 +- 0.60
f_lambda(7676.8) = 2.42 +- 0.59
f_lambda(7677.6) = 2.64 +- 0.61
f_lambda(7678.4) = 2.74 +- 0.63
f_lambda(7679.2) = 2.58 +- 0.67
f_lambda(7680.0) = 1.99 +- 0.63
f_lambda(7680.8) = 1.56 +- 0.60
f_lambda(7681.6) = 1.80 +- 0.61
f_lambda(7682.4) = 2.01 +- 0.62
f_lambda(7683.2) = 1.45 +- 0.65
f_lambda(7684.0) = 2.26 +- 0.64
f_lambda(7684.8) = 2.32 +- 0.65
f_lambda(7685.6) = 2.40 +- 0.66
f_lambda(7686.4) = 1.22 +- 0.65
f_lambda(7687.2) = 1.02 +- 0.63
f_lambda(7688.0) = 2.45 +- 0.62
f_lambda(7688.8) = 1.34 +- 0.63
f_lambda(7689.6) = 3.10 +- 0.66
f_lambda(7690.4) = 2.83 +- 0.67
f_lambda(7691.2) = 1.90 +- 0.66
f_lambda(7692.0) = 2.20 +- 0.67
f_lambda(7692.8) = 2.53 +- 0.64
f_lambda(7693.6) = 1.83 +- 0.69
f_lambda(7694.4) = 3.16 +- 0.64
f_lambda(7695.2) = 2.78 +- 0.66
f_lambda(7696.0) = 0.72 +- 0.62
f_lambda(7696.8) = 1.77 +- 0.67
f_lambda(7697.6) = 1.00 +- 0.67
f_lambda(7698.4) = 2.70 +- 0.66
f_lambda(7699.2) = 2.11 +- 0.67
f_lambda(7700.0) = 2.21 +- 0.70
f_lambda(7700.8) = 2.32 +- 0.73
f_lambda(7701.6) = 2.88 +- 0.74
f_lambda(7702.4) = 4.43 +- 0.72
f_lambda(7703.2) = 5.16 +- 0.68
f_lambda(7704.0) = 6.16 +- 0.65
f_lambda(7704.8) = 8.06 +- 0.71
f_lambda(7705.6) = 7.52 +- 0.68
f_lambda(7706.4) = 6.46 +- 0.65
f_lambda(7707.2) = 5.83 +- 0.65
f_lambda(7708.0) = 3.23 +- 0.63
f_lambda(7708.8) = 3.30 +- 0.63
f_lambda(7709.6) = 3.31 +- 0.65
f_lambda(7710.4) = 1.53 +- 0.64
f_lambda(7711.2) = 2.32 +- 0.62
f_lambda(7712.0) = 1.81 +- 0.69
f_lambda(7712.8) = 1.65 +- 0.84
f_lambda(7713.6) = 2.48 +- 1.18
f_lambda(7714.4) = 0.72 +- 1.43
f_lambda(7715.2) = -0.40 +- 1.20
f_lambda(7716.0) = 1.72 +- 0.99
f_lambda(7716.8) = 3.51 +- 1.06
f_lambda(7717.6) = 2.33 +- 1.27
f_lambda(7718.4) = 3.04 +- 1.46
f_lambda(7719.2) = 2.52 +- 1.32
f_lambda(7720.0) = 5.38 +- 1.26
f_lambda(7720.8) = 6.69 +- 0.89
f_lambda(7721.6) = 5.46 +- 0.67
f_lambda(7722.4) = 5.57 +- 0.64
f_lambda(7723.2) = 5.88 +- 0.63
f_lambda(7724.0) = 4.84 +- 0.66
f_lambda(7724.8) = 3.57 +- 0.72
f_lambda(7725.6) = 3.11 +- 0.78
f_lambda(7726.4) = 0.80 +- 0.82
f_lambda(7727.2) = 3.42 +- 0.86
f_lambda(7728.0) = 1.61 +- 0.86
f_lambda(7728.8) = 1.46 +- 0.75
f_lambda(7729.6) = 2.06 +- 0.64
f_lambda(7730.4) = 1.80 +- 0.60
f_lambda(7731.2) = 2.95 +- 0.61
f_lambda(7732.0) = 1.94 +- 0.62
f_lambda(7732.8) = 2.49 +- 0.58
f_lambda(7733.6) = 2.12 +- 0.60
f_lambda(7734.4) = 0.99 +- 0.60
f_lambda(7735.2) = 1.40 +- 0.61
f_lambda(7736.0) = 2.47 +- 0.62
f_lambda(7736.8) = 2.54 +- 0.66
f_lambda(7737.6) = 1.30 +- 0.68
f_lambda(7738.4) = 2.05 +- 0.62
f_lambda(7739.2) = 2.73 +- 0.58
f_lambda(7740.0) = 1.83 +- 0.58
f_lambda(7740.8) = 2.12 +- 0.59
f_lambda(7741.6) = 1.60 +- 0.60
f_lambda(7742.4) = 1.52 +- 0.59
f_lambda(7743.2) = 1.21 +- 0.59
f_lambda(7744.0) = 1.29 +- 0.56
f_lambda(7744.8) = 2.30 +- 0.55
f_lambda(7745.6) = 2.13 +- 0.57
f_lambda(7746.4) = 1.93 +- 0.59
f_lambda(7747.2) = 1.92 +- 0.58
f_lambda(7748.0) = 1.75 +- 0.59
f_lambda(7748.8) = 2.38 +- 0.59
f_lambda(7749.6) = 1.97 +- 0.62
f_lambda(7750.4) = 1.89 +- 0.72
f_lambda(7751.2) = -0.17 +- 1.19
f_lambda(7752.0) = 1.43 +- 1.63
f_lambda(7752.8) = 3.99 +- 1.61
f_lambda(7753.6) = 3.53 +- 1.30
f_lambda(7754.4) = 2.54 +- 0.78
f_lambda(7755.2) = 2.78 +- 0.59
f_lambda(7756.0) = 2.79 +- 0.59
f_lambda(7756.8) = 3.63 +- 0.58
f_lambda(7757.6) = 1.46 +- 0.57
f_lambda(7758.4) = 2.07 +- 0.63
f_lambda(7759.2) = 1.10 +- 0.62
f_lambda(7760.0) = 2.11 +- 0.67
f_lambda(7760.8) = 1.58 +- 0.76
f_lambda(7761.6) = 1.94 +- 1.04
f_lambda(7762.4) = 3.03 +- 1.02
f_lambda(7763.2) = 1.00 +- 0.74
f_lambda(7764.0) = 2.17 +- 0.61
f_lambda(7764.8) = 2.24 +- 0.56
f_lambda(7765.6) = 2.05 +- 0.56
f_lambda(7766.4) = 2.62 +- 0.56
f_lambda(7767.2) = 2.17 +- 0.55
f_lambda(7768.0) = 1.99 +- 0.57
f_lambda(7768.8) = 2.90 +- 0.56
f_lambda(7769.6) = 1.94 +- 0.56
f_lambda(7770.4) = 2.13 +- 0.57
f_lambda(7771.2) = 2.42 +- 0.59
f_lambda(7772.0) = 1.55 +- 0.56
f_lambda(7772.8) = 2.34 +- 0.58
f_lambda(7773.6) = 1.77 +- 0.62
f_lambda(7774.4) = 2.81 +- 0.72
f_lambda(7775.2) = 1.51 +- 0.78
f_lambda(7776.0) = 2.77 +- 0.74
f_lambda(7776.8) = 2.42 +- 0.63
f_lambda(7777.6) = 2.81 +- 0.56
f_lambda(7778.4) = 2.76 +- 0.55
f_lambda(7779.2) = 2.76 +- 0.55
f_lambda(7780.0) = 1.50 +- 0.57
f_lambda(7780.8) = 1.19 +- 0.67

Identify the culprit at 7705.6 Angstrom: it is [S II] 6716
